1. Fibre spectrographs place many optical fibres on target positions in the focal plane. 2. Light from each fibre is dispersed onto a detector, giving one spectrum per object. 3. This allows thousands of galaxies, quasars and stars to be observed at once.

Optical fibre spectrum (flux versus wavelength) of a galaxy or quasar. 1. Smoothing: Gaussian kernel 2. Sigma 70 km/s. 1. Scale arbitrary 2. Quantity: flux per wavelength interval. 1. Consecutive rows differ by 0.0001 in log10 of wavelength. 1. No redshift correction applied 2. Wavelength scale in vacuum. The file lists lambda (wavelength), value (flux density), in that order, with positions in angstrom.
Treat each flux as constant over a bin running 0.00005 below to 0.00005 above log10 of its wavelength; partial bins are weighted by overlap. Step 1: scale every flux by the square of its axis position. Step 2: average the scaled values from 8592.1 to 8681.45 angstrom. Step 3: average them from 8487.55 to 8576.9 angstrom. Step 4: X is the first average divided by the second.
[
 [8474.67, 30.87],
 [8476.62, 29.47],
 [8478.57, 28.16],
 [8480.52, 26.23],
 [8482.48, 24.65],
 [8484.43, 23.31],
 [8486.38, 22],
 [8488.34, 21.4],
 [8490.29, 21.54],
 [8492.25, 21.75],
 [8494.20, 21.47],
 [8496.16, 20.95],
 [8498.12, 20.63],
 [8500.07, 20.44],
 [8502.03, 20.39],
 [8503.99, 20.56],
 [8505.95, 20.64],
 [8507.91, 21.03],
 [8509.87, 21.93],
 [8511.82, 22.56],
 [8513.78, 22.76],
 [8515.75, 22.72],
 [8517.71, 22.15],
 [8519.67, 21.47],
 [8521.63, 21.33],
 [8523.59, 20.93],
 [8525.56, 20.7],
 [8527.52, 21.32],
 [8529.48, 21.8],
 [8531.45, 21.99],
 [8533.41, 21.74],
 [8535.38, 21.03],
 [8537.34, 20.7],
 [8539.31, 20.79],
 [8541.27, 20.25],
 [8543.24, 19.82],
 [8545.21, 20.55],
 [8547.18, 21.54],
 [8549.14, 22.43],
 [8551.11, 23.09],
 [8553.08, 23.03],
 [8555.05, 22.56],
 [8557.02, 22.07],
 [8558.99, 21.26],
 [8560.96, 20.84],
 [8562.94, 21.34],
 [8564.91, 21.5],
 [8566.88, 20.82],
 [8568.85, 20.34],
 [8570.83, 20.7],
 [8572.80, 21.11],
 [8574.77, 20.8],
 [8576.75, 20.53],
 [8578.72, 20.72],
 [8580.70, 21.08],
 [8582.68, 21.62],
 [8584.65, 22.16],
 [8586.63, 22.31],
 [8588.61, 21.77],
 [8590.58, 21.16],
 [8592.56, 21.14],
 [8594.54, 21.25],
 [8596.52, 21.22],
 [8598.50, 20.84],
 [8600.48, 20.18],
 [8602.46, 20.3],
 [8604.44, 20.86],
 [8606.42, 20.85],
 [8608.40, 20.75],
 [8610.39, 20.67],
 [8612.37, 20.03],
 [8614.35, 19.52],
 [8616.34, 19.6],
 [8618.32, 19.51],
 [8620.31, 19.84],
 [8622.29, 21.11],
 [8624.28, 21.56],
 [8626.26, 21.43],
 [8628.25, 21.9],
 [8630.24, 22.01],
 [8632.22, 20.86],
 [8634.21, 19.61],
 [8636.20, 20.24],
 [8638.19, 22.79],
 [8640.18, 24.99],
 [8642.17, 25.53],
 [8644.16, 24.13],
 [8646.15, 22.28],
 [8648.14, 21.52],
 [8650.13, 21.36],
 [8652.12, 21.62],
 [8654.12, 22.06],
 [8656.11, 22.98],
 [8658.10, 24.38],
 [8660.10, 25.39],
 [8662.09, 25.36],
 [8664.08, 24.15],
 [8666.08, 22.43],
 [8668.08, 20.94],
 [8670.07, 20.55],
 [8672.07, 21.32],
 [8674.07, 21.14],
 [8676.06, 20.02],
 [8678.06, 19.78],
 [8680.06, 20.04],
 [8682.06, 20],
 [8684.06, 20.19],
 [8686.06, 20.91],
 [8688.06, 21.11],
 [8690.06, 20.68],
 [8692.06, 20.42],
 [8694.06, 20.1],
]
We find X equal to 1.04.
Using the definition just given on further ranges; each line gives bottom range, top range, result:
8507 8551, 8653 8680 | 1.07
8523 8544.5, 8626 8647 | 1.09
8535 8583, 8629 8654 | 1.07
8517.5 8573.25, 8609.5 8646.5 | 1.02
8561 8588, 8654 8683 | 1.06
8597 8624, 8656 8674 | 1.14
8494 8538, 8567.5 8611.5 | 1.00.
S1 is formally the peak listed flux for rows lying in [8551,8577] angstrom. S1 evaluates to 23.09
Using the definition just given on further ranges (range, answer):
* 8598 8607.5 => 20.86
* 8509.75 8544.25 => 22.76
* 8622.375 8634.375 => 22.01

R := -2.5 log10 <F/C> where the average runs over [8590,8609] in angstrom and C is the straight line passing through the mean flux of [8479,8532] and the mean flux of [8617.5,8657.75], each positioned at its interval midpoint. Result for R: 0.05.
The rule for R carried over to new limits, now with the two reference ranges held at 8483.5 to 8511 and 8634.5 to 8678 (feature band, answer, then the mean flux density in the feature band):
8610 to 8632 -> 0.080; 20.7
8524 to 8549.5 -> 0.026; 21.1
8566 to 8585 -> 0.048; 21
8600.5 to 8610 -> 0.076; 20.6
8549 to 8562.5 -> -0.019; 22.1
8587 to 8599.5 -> 0.037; 21.3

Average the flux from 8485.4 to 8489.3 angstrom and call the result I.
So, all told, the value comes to 21.7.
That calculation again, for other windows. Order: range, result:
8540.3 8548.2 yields 20.6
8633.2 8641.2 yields 21.9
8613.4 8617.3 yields 19.5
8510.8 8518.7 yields 22.6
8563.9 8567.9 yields 21.2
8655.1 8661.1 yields 24.3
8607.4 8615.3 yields 20.2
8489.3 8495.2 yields 21.6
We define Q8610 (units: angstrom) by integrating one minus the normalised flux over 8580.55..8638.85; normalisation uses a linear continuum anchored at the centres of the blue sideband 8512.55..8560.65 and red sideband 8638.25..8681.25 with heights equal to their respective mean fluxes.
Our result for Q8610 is 3.11 angstrom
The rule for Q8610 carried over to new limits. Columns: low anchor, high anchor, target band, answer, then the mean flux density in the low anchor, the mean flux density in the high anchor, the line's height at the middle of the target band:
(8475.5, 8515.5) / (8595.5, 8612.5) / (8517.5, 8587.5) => 0.8 angstrom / 22.6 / 20.7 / 21.6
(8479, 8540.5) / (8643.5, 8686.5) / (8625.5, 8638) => 0.4 angstrom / 21.8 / 21.9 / 21.9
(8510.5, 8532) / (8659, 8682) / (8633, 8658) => -0.7 angstrom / 21.8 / 21.8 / 21.8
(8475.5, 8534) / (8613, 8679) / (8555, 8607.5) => 2.2 angstrom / 22.3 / 21.9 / 22.1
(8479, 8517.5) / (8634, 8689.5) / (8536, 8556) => 0.5 angstrom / 22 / 22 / 22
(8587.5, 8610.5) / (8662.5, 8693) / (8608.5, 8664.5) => -2.7 angstrom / 20.9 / 21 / 21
